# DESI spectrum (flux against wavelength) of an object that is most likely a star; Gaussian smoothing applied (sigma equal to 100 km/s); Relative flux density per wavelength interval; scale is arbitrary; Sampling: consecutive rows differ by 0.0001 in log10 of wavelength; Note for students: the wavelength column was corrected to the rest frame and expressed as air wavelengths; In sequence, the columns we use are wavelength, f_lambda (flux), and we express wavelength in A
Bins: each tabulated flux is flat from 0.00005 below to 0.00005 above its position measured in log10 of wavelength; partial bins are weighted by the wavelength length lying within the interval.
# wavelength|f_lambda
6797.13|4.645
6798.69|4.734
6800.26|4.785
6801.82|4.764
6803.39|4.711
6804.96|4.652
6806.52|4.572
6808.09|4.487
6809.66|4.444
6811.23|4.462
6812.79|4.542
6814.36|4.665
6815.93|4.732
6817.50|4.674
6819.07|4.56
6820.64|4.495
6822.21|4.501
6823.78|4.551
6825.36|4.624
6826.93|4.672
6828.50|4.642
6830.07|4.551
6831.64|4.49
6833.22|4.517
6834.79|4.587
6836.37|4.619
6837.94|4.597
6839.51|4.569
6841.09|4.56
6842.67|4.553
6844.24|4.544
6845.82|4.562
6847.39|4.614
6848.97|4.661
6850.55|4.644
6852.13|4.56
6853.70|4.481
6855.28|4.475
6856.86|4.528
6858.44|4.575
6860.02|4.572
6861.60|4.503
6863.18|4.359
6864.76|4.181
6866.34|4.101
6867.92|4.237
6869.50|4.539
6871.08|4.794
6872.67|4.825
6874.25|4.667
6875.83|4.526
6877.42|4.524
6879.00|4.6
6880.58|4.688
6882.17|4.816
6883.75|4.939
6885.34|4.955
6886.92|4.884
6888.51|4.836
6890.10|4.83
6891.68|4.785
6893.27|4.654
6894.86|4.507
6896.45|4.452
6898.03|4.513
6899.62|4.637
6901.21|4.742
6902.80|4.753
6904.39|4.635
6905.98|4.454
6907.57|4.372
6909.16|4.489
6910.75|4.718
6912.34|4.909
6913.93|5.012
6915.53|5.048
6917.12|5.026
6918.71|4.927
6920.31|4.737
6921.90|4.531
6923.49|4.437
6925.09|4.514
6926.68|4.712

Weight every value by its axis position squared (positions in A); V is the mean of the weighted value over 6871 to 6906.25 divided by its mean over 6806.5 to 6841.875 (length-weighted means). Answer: 1.0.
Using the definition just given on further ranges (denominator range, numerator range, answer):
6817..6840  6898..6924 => 1.05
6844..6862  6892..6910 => 1.02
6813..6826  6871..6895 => 1.05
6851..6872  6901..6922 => 1.08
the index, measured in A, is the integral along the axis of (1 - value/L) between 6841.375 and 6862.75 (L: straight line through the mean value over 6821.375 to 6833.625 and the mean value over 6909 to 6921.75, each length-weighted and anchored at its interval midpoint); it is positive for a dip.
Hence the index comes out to 0.4 A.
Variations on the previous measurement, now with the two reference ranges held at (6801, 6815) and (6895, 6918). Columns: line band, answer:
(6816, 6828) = 0.0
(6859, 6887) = 0.4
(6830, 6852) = 0.2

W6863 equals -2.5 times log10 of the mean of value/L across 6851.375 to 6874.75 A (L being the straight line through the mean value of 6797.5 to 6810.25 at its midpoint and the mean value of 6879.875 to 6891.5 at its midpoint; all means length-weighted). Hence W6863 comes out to 0.07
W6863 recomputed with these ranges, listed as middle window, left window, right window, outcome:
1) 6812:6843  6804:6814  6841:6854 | -0.01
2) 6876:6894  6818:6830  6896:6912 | -0.04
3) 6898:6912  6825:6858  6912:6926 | 0.03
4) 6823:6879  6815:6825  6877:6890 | 0.03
